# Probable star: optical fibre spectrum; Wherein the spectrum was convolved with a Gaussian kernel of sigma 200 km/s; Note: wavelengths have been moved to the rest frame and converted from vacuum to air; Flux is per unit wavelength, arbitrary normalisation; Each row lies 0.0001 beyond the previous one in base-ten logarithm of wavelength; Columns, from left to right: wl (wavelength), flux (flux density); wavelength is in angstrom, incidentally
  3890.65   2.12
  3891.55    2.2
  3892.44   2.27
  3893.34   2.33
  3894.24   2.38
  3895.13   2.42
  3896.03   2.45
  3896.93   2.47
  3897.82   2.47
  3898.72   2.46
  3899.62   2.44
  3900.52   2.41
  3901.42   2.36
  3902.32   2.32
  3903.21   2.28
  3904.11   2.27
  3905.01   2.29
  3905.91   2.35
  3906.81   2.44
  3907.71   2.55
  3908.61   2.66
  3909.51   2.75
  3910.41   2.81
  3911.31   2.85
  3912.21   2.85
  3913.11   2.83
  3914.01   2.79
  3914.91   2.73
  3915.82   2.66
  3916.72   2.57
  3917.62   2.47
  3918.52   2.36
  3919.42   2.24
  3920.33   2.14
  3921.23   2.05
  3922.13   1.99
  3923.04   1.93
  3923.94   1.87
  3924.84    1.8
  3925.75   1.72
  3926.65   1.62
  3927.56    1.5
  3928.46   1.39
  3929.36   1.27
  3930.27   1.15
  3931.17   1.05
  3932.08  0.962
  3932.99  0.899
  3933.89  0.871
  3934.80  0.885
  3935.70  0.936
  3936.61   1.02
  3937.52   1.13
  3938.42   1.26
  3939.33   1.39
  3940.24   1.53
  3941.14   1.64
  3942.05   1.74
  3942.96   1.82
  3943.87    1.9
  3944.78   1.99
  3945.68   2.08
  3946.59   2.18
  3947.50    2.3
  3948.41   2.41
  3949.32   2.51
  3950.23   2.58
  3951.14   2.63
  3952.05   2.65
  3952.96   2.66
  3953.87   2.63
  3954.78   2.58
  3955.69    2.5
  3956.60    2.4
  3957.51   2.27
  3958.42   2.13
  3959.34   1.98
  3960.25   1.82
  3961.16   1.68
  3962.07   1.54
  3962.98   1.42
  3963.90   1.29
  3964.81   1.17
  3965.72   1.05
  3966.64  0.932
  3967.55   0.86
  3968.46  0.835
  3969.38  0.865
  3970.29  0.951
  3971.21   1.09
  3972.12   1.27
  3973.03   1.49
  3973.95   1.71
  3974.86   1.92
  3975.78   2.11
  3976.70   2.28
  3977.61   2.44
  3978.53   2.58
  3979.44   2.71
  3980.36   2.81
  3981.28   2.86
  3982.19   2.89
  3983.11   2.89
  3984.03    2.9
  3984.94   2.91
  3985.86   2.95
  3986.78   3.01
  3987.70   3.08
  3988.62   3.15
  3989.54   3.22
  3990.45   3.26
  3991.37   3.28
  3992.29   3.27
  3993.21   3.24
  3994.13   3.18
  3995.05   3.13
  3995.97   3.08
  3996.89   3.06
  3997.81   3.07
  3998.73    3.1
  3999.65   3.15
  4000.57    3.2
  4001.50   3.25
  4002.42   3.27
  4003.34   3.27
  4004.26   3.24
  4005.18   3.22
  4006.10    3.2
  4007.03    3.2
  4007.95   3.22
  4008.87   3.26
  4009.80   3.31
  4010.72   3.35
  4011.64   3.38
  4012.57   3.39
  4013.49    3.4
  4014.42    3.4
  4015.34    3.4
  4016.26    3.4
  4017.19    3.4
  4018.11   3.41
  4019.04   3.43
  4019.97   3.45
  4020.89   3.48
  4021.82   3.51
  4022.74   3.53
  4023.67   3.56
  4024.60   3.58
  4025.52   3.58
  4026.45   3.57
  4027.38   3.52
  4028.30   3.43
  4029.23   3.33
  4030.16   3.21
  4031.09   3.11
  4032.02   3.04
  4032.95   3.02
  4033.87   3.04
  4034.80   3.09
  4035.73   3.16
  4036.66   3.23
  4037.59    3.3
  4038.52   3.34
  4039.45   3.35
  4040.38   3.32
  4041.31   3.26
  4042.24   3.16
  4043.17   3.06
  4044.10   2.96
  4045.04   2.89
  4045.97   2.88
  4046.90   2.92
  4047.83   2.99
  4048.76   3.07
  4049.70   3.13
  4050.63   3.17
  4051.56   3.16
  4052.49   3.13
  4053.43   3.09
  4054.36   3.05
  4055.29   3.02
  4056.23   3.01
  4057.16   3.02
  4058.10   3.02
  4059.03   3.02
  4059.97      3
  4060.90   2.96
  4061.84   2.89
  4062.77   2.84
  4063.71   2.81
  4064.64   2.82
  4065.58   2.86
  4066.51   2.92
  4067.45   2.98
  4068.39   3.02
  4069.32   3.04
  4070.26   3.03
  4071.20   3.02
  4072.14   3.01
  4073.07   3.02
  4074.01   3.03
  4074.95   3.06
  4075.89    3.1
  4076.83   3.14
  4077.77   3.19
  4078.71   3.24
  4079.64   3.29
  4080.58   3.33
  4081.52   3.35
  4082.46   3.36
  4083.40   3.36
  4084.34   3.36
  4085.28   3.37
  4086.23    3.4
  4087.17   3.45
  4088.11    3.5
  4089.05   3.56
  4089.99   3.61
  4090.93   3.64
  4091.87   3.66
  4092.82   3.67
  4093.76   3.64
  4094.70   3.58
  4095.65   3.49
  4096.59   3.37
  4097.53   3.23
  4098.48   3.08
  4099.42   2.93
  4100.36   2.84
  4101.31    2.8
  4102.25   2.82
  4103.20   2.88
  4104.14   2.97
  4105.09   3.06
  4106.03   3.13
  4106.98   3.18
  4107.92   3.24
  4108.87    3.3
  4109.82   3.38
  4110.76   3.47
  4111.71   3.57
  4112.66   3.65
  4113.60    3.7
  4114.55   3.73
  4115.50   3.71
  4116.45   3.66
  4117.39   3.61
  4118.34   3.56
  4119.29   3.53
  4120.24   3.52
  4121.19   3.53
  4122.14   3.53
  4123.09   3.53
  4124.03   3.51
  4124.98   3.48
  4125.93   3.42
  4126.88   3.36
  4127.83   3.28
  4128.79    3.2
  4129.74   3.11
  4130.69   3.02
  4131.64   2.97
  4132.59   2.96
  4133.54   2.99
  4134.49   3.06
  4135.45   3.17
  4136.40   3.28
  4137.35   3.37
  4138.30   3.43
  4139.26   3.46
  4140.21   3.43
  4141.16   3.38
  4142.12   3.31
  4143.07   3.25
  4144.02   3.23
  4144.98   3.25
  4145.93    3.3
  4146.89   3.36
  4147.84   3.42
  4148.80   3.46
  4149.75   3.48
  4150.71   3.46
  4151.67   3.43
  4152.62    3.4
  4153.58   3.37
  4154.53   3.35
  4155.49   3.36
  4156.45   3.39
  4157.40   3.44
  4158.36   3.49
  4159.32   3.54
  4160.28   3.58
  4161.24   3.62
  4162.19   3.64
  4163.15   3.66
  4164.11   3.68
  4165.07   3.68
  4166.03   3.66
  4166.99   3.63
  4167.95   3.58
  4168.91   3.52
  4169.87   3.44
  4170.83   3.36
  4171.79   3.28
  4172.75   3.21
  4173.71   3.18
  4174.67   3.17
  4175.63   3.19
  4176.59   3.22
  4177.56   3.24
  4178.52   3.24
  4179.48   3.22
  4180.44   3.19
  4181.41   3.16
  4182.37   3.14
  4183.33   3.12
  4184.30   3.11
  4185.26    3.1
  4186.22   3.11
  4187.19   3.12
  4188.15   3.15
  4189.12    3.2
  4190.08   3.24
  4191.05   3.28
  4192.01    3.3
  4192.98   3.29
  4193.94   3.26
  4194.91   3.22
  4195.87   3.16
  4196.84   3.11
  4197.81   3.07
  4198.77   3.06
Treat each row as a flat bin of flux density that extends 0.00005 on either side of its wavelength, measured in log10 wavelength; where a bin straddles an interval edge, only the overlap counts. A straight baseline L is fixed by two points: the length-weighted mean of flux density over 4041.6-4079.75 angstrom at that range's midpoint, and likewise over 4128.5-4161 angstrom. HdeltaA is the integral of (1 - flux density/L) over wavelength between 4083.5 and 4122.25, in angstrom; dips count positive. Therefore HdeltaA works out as -2.6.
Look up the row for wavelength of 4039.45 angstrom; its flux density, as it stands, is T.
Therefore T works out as 3.35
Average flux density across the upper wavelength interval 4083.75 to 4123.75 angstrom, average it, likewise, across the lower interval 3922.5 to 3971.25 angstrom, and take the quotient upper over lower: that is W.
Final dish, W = 2.05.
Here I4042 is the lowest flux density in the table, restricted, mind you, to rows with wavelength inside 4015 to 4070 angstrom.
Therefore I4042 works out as 2.81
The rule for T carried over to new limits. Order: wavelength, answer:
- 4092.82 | 3.67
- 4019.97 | 3.45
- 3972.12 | 1.27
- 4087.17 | 3.45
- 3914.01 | 2.79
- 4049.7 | 3.13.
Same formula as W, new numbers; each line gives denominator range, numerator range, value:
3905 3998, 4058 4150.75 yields 1.54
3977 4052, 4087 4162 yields 1.06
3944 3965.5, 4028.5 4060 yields 1.46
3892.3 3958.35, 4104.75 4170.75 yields 1.63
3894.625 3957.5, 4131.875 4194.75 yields 1.59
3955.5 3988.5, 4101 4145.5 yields 1.66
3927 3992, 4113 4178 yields 1.75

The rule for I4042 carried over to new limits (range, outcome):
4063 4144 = 2.8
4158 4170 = 3.44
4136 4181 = 3.17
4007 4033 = 3.02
